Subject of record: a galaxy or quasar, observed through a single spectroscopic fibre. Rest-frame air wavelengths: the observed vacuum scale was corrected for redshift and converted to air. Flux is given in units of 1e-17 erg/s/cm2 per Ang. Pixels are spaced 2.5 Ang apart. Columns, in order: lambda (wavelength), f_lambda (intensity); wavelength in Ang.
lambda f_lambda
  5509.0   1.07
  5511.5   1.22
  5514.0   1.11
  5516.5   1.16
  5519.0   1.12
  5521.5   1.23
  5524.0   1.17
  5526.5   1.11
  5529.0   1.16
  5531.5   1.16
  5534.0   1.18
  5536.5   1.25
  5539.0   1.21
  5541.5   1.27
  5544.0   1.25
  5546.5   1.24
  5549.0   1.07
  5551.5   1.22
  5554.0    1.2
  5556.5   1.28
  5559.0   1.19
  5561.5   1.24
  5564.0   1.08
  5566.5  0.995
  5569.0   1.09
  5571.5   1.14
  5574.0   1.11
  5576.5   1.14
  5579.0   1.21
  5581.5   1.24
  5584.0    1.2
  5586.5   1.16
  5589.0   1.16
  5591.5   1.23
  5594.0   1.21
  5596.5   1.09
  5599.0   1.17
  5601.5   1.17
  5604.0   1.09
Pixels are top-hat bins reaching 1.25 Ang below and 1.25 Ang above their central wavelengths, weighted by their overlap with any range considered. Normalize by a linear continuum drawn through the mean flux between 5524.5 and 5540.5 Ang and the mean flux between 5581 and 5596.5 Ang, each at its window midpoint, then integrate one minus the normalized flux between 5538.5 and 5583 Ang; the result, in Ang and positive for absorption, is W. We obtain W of 0.3 Ang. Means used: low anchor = 1.18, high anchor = 1.19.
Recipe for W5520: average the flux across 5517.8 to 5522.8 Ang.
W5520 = 1.18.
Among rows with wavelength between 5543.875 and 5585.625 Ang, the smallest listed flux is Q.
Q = 0.995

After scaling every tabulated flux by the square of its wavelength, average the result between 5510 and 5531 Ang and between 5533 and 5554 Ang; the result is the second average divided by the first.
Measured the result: 1.1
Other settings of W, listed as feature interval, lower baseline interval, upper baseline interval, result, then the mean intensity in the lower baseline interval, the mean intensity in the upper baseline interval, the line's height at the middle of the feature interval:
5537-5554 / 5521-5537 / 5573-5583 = -0.52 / 1.17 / 1.18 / 1.18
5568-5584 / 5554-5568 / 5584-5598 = 0.09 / 1.16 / 1.17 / 1.17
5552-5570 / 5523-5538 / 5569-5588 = 0.17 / 1.17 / 1.17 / 1.17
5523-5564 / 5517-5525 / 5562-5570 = -2.77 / 1.17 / 1.07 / 1.12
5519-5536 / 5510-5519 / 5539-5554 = 0.12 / 1.15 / 1.21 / 1.18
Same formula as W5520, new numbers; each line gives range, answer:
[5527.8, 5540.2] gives 1.19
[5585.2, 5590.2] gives 1.16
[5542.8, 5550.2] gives 1.19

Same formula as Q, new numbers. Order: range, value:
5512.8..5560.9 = 1.07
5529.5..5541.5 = 1.16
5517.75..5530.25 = 1.11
